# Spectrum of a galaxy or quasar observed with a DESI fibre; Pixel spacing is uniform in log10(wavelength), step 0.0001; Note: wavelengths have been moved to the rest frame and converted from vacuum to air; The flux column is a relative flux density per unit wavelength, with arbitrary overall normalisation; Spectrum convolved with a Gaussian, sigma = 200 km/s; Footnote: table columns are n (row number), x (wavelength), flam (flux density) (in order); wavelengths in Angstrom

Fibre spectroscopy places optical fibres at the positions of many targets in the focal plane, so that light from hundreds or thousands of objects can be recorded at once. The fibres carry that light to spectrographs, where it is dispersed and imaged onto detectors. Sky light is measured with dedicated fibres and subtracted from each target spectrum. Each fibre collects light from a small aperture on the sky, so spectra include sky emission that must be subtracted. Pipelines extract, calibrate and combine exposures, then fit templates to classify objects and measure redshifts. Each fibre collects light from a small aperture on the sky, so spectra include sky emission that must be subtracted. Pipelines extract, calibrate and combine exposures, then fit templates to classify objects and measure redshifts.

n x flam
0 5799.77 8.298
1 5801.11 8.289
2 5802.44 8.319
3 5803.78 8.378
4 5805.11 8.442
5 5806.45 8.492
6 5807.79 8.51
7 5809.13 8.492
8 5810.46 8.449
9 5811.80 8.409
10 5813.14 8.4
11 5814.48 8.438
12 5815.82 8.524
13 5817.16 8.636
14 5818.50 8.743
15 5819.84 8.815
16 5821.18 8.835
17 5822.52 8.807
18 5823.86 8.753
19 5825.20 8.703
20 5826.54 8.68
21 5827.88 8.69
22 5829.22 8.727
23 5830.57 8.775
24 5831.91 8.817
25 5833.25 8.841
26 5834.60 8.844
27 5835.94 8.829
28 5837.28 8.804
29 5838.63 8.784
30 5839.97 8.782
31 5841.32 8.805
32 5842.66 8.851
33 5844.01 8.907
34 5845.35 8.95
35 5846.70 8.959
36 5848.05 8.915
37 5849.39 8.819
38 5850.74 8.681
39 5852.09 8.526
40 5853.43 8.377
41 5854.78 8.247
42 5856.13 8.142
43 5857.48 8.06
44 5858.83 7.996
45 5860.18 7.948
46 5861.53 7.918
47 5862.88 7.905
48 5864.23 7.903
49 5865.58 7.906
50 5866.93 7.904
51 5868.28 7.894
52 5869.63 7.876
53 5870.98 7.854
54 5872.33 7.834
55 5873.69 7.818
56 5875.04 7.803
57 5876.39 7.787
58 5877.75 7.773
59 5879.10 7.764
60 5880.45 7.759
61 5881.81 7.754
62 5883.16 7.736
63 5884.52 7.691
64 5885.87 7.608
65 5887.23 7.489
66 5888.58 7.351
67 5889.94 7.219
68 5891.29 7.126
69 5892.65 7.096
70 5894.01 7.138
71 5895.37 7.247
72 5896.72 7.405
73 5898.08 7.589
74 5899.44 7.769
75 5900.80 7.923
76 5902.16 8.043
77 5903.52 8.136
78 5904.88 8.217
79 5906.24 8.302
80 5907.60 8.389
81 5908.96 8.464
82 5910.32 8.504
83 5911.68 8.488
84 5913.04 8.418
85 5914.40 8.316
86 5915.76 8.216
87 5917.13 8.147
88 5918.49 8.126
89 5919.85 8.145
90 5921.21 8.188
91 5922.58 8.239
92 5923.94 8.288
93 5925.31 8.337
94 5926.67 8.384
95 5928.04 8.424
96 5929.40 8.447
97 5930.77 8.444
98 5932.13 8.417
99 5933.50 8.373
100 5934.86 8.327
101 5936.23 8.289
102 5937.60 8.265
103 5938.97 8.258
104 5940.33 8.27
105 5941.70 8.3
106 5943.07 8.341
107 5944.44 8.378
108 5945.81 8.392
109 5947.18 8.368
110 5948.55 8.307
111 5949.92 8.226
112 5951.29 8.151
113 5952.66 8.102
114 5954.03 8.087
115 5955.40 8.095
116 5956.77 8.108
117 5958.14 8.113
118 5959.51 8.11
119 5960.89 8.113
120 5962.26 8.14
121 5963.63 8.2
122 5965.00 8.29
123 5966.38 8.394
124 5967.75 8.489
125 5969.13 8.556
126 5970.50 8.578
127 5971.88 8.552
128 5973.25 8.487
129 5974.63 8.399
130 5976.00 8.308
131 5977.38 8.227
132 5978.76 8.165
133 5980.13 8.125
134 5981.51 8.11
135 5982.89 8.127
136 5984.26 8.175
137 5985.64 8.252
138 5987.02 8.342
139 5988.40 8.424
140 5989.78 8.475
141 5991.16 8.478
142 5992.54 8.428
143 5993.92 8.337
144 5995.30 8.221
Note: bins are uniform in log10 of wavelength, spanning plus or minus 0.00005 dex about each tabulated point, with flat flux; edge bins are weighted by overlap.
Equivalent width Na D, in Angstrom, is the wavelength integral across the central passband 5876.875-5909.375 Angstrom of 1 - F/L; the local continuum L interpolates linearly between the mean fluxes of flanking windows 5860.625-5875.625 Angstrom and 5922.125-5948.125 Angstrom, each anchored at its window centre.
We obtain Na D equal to 1.41 Angstrom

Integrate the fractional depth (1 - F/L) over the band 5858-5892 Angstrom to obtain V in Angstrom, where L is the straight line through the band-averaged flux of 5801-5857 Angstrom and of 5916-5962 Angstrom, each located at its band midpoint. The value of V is 3.0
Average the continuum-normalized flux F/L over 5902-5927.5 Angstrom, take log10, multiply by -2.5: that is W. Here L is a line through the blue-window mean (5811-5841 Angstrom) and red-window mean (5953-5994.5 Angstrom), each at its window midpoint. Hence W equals 0.02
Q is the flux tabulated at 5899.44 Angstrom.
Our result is 7.769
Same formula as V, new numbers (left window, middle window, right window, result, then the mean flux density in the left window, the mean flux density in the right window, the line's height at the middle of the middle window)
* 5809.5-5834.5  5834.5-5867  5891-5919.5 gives -0.2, 8.67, 7.97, 8.43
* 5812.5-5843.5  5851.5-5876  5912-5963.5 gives 1.7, 8.73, 8.26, 8.58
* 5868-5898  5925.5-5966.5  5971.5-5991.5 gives -1.1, 7.59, 8.3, 8.05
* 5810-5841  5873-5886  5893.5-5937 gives 1.0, 8.7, 8.17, 8.38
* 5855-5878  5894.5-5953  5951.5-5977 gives -0.6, 7.91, 8.28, 8.13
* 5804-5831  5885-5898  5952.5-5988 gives 1.7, 8.61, 8.26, 8.44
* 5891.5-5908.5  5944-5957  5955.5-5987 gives -0.2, 7.76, 8.27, 8.12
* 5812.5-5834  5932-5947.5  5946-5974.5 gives 0.0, 8.7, 8.28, 8.34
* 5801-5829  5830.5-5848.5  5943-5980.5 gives -0.7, 8.57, 8.28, 8.52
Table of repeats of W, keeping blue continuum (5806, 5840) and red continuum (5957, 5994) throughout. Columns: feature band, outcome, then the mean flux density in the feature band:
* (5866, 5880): 0.096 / 7.83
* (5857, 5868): 0.084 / 7.94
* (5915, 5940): 0.017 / 8.3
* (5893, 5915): 0.062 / 8.01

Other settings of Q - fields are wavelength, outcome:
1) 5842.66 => 8.851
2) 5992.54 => 8.428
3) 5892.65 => 7.096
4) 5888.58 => 7.351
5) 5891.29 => 7.126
